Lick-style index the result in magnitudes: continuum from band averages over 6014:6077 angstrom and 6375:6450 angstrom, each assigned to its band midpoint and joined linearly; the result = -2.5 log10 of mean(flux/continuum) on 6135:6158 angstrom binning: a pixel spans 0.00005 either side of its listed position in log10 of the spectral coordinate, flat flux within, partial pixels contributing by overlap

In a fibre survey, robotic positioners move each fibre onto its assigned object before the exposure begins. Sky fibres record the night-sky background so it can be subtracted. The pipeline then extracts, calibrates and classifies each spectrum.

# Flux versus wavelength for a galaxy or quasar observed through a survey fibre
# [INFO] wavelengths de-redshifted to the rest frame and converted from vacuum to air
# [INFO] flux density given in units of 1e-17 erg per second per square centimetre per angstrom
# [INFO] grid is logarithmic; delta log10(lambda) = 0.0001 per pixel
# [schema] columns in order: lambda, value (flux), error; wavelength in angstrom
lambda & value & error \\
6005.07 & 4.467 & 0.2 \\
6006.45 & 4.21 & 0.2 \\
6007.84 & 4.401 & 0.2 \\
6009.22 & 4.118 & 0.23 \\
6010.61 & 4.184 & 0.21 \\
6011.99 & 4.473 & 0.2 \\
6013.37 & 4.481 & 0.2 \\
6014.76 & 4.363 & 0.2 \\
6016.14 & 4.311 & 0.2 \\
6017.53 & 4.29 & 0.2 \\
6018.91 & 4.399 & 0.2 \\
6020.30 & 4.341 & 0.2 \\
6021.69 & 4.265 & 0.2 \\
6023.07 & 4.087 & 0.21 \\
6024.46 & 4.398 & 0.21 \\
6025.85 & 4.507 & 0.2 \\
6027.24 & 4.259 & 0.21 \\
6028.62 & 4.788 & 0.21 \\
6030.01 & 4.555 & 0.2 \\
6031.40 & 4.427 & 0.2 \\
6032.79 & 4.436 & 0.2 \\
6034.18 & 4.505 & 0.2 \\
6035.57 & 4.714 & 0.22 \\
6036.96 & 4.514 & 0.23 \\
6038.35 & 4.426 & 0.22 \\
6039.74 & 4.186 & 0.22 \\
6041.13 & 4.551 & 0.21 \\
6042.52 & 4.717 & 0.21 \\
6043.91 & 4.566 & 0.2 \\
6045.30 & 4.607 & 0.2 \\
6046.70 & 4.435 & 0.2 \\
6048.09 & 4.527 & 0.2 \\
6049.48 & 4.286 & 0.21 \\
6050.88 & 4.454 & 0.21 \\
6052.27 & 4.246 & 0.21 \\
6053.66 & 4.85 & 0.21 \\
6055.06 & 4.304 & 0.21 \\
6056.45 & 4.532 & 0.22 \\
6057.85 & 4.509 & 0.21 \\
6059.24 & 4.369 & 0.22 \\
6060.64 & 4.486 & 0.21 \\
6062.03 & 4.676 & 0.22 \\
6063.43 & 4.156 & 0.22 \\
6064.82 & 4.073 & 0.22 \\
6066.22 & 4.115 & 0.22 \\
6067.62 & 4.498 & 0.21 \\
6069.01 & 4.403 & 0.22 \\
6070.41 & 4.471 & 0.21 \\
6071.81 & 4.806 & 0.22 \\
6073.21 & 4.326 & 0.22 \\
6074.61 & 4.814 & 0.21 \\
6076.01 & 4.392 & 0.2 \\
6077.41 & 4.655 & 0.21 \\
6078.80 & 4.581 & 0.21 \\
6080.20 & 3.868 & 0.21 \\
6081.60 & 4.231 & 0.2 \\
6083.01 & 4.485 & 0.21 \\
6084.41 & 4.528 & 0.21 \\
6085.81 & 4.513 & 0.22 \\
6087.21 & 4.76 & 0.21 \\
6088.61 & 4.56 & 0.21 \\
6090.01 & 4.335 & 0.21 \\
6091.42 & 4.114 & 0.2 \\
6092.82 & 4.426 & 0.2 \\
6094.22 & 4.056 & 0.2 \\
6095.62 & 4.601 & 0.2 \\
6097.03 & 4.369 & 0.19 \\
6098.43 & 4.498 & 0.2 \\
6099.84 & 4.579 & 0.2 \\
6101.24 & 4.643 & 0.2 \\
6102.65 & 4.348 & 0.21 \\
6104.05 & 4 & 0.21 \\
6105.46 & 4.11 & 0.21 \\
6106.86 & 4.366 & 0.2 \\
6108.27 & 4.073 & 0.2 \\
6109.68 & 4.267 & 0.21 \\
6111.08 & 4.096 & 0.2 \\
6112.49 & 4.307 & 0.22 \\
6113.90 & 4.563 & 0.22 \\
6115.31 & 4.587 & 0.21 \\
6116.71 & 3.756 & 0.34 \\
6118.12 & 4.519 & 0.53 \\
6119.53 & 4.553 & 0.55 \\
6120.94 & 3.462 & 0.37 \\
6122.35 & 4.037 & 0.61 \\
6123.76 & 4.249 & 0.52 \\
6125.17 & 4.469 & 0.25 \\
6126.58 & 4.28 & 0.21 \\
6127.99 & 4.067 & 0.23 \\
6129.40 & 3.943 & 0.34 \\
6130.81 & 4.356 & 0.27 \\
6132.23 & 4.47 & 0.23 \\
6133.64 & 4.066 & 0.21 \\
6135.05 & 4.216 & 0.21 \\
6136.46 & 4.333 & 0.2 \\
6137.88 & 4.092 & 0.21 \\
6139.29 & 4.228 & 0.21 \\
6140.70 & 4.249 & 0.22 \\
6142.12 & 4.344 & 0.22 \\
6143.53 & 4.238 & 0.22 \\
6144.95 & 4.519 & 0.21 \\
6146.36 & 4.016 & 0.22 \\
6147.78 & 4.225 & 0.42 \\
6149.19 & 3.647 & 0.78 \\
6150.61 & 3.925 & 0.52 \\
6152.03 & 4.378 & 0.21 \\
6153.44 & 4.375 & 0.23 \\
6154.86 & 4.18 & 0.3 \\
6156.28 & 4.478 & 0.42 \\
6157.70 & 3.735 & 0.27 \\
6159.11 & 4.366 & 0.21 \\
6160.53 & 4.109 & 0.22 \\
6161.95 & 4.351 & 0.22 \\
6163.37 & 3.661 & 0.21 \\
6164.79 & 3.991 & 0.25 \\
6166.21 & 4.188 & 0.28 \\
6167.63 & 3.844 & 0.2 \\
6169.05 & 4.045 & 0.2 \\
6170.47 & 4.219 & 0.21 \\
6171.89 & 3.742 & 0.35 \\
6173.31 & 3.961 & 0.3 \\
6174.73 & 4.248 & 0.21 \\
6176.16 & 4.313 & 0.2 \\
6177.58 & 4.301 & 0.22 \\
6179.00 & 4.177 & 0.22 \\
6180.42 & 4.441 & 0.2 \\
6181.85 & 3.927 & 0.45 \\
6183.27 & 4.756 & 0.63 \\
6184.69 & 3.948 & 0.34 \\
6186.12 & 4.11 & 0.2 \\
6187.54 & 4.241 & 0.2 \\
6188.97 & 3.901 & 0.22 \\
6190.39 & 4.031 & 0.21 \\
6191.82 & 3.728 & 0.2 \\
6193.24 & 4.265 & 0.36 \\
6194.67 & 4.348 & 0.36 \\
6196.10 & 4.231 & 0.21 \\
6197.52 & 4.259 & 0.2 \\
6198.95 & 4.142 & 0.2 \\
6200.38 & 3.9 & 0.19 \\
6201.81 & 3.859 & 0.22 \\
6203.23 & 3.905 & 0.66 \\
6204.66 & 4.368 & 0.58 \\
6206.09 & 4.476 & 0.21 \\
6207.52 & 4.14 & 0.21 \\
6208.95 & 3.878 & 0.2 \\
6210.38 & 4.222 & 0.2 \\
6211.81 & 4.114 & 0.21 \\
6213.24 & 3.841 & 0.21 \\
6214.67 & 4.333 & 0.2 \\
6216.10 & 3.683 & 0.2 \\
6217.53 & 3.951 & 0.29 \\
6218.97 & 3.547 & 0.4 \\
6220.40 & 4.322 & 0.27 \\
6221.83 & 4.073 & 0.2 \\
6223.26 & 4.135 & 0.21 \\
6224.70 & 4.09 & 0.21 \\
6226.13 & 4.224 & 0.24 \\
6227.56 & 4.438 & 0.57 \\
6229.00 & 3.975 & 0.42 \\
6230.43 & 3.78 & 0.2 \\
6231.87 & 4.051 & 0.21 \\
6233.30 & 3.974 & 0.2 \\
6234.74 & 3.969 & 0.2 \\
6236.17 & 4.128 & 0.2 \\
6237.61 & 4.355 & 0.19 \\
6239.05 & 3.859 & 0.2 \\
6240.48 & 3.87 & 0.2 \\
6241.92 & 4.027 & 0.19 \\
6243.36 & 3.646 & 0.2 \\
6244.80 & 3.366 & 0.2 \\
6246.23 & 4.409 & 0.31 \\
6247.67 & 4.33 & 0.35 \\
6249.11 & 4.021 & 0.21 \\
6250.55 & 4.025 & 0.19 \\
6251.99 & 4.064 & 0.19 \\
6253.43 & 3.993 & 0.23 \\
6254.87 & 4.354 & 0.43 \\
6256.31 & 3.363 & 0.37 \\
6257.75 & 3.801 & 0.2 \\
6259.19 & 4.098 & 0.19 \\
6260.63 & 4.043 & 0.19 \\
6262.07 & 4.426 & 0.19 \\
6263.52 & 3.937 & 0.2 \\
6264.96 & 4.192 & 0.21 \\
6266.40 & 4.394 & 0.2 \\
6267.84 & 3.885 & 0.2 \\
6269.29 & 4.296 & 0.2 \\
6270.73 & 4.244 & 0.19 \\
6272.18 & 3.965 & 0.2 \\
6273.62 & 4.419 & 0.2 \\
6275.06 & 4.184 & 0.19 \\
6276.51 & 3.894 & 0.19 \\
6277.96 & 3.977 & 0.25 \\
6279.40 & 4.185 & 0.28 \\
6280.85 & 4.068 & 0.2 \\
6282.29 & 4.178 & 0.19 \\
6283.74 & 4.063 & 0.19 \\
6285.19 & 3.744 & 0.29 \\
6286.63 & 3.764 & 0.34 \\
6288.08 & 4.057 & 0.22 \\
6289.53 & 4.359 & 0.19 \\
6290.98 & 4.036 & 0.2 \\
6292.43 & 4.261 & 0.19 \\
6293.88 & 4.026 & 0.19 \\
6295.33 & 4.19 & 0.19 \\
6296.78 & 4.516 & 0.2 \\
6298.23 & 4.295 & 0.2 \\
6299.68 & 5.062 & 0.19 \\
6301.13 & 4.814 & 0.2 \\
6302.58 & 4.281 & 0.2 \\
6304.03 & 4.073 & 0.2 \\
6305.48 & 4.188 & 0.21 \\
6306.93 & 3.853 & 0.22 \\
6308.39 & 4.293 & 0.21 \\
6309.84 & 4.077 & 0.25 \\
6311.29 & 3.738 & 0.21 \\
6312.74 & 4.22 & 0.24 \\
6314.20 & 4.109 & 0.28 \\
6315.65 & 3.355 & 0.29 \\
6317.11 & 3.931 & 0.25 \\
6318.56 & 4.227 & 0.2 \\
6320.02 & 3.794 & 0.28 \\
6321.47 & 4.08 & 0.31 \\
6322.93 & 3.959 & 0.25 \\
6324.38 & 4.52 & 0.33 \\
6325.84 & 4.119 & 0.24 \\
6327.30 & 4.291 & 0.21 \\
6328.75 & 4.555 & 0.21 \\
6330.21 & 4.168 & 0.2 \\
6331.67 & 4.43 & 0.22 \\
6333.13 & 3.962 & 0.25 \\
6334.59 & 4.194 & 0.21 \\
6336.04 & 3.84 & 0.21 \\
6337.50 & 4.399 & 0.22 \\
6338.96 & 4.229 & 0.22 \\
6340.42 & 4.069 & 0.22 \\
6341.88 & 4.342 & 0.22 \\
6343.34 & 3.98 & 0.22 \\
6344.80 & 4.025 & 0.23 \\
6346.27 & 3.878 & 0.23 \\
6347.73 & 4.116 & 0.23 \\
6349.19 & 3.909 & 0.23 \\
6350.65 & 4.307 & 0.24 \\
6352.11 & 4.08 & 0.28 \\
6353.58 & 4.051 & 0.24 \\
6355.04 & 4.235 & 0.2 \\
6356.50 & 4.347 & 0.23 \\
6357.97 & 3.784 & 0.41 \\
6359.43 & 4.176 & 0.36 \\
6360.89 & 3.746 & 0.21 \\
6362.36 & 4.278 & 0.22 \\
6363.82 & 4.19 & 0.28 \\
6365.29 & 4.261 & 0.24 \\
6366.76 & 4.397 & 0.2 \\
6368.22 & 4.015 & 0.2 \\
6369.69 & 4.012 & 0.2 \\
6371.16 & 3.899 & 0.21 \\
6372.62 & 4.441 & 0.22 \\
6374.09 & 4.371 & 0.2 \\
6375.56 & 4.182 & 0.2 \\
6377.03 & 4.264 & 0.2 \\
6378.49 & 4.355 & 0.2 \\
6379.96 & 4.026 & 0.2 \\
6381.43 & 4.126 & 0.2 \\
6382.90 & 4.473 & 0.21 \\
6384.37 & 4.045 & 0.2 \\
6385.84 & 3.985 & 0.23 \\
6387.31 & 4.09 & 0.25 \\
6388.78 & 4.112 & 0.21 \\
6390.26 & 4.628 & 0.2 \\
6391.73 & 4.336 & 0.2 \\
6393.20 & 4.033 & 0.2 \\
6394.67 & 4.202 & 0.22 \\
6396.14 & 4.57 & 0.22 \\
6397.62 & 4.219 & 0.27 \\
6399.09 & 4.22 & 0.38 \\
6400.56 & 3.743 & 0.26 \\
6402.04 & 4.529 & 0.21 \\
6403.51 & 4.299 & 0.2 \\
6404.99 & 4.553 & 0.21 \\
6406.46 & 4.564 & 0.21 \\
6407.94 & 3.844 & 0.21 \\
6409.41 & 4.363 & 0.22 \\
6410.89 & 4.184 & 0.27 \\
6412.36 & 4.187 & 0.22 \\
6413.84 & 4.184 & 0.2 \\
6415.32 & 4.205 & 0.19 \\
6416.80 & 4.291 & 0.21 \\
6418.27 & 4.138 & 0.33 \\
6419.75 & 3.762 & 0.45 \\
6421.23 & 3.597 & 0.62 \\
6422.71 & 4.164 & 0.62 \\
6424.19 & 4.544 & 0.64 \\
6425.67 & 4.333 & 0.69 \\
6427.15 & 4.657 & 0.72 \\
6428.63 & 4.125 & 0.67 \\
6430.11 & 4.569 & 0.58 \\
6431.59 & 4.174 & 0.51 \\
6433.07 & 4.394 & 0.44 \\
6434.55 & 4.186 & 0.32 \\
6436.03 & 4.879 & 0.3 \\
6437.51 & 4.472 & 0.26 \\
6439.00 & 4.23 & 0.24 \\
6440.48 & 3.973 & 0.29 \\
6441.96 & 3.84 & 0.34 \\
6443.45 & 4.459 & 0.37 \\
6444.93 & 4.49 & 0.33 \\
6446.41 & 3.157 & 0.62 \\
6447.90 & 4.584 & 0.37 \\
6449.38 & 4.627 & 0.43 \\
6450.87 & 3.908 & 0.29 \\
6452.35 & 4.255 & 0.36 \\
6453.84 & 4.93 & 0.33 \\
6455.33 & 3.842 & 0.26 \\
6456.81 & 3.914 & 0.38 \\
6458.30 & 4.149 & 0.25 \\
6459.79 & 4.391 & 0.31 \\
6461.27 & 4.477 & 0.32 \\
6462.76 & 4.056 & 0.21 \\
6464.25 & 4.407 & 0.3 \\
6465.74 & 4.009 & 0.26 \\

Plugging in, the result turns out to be 0.05 mag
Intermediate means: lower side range 4.44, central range 4.19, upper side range 4.24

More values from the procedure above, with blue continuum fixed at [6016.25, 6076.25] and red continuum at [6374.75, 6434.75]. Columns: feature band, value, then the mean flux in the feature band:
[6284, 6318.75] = 0.04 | 4.14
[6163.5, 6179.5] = 0.08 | 4.08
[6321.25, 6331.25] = 0.01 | 4.25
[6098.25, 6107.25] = 0.01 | 4.36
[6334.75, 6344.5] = 0.03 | 4.14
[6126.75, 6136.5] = 0.05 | 4.2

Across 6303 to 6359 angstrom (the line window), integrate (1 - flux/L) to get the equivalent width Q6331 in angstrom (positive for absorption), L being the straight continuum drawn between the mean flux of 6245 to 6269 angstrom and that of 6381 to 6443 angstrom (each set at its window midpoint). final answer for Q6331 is 0.7 angstrom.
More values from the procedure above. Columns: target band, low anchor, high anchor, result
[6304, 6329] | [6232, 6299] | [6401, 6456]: 0.4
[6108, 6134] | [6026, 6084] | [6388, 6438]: 1.2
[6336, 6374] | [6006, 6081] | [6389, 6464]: 1.4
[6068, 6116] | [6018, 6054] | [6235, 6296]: -0.5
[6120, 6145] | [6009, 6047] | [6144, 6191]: 0.1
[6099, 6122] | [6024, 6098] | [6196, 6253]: 0.4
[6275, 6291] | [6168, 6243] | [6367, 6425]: 0.4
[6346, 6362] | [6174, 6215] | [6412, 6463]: 0.5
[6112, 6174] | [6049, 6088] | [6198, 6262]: 1.3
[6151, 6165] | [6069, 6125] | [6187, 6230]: 0.2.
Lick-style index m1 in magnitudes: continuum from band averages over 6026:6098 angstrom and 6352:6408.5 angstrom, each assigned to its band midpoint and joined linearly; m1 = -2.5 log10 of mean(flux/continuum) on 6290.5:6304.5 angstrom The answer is -0.03 mag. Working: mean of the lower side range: 4.45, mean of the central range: 4.37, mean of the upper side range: 4.2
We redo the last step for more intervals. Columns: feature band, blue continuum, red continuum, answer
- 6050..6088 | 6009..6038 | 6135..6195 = -0.03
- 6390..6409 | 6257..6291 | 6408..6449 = -0.02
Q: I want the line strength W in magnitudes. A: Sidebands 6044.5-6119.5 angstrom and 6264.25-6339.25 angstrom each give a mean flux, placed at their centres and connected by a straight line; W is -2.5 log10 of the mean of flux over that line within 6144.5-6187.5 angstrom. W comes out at 0.04 mag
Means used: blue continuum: 4.4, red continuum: 4.15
